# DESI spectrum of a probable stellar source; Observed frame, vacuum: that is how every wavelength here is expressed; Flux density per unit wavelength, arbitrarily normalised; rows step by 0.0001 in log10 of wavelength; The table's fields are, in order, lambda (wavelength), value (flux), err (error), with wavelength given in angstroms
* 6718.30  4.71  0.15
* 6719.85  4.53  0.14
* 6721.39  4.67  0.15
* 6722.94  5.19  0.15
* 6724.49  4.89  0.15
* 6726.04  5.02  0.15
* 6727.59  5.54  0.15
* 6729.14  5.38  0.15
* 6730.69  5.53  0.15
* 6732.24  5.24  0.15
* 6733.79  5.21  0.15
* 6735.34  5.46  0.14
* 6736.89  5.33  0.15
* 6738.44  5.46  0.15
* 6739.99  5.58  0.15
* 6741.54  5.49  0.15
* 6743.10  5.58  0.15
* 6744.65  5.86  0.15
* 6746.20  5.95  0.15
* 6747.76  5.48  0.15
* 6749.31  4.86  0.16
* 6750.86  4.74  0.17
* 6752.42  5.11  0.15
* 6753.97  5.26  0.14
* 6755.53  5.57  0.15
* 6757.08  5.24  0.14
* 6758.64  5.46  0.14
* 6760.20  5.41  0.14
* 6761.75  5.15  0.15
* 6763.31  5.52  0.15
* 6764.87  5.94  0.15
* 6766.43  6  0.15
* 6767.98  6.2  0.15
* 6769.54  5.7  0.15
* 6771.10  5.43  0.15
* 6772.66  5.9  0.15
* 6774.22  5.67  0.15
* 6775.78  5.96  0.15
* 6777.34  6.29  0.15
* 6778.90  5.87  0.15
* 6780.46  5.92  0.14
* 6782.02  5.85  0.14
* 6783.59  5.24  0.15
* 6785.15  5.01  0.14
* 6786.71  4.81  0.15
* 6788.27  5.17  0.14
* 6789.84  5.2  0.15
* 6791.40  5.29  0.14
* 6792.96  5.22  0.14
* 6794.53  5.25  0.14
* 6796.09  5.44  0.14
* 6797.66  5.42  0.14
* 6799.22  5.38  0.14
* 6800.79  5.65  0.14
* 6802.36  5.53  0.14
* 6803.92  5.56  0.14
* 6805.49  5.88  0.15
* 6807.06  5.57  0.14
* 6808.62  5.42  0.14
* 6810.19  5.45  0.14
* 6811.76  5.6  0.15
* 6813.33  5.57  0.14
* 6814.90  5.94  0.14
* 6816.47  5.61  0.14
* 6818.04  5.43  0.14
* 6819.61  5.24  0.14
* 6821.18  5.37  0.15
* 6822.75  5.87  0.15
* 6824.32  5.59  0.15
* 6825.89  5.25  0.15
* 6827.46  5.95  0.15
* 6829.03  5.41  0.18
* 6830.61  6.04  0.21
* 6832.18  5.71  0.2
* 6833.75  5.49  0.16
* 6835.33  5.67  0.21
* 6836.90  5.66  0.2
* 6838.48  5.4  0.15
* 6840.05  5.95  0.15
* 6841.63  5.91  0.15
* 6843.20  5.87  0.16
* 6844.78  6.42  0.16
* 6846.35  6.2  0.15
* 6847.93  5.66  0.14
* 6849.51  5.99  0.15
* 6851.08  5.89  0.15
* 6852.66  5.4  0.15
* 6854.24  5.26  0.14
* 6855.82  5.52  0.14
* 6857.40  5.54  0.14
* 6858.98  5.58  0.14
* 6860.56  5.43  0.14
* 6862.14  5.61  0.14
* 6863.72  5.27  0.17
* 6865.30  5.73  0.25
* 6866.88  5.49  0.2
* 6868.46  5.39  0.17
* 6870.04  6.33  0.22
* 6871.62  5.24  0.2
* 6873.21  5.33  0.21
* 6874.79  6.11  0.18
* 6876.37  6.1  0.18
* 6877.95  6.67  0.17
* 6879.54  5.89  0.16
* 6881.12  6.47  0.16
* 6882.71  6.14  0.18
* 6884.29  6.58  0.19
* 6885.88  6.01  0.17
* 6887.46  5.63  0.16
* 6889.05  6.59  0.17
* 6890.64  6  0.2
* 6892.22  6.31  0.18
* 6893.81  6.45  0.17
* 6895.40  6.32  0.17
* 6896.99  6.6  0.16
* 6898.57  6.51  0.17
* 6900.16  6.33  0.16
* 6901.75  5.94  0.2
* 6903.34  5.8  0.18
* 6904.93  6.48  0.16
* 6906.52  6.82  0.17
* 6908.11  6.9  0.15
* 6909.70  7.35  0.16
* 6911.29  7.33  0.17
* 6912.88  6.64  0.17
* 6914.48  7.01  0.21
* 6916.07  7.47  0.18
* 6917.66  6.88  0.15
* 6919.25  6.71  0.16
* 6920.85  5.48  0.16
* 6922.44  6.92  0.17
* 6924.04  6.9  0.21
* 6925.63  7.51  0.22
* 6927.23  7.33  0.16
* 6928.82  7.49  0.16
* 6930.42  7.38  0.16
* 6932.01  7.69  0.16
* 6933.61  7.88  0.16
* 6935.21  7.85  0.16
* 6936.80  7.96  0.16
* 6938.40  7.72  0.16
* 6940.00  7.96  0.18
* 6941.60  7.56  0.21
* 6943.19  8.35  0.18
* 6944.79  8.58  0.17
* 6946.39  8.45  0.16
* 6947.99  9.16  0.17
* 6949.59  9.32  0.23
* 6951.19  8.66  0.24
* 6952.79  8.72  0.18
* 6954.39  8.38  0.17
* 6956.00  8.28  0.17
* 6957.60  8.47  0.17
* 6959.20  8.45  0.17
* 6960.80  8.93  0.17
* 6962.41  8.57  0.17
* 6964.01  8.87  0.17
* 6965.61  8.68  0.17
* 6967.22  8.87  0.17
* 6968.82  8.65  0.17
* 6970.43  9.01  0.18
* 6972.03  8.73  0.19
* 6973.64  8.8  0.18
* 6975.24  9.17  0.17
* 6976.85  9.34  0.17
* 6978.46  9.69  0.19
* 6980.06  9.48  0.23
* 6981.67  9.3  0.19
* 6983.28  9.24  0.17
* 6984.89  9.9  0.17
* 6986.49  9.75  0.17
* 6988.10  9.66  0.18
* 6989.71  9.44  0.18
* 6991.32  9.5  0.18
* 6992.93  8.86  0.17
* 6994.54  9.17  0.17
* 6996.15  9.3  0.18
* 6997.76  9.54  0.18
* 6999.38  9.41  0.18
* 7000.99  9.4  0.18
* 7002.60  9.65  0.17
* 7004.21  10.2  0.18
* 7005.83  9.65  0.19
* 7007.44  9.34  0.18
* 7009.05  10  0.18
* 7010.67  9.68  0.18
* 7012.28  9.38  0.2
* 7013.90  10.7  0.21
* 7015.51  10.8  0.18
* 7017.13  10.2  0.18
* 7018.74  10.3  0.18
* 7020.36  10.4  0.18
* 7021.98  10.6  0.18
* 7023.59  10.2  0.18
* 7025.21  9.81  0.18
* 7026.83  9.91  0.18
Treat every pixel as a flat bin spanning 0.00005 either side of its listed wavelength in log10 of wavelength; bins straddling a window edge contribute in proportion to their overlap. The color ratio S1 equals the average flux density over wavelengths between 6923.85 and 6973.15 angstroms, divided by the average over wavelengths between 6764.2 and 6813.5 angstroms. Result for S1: 1.49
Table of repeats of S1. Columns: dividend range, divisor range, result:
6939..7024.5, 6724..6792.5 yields 1.69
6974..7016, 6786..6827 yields 1.76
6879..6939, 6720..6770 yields 1.26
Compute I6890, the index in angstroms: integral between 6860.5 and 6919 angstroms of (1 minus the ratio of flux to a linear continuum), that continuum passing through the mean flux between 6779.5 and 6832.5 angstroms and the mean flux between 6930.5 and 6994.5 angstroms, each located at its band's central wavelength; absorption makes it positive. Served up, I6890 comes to 7.96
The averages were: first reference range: 5.49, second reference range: 8.76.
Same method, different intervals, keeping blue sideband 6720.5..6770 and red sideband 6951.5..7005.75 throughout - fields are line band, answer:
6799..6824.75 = 3.6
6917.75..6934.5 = 2.4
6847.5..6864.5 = 3.8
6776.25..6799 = 2.4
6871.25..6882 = 2.2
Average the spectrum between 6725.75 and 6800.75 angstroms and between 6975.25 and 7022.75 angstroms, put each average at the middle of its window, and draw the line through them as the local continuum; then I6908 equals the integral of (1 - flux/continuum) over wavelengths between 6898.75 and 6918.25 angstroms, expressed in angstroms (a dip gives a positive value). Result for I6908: 3.3 angstroms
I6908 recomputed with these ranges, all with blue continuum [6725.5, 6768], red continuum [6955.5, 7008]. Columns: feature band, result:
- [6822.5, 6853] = 5.0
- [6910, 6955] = 3.9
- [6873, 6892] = 3.6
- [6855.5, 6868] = 3.0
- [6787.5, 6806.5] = 2.5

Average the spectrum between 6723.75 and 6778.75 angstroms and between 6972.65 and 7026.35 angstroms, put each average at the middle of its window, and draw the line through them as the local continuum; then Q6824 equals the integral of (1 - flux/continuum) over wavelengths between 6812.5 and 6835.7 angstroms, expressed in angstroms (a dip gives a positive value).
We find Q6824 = 3.87 angstroms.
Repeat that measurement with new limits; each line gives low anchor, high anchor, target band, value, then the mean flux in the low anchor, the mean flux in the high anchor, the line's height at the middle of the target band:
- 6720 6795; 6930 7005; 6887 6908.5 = 3.86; 5.43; 8.86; 7.72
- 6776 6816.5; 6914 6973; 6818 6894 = 8.47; 5.51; 8.03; 6.53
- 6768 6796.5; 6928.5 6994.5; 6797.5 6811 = 0.86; 5.53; 8.72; 5.92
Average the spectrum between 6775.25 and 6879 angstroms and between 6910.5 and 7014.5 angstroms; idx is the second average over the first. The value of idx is 1.5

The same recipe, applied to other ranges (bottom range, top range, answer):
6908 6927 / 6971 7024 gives 1.39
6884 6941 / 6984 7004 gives 1.38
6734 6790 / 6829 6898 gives 1.06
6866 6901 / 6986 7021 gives 1.59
